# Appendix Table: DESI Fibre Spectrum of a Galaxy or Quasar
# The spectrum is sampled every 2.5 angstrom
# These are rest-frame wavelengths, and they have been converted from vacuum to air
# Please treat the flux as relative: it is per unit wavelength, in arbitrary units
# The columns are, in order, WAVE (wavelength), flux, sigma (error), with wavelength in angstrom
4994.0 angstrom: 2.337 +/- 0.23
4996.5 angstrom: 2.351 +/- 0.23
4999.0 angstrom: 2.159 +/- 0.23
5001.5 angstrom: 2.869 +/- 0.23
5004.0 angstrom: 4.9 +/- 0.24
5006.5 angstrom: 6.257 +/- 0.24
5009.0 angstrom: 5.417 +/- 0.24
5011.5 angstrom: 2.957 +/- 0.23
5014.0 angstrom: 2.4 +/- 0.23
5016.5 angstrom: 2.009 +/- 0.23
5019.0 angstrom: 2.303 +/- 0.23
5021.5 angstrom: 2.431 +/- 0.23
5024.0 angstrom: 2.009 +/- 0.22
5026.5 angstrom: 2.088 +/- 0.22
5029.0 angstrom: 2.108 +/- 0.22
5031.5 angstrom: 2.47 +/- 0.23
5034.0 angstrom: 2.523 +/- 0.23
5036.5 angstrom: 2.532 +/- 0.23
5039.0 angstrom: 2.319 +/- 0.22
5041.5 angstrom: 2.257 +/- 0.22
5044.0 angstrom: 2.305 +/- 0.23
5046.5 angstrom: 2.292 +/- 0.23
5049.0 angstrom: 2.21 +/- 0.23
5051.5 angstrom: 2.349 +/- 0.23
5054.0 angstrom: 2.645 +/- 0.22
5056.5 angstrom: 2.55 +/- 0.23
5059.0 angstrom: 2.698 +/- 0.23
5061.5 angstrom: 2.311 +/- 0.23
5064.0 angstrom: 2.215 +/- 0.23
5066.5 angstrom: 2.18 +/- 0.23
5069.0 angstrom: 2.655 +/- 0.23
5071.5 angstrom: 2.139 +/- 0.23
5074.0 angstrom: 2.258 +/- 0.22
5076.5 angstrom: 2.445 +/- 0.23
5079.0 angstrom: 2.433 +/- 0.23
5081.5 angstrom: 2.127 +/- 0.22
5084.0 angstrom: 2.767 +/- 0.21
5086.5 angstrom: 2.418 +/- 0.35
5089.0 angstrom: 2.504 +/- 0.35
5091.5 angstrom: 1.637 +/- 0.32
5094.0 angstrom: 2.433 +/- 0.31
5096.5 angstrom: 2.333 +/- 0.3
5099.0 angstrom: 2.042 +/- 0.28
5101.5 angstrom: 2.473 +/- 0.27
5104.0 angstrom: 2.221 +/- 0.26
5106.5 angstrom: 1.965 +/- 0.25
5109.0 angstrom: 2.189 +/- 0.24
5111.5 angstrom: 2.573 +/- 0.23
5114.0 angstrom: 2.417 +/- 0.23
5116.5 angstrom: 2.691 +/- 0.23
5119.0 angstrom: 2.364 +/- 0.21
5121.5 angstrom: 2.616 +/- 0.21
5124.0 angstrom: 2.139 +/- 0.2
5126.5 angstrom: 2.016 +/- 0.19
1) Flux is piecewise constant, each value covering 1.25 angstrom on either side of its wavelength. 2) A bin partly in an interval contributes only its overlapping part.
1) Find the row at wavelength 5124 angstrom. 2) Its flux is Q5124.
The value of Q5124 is 2.139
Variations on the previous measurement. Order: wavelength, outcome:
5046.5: 2.292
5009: 5.417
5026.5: 2.088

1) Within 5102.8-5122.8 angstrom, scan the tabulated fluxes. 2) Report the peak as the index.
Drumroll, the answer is 2.691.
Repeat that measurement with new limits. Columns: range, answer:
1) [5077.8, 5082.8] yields 2.433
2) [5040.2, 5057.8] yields 2.645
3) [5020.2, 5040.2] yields 2.532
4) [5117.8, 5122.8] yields 2.616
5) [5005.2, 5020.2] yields 6.257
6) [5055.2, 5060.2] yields 2.698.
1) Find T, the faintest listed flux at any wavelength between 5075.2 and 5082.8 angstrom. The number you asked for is 2.127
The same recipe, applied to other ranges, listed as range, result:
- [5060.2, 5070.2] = 2.18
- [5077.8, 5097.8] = 1.637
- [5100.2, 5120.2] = 1.965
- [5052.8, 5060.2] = 2.55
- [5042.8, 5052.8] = 2.21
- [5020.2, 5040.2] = 2.009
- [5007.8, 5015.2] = 2.4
